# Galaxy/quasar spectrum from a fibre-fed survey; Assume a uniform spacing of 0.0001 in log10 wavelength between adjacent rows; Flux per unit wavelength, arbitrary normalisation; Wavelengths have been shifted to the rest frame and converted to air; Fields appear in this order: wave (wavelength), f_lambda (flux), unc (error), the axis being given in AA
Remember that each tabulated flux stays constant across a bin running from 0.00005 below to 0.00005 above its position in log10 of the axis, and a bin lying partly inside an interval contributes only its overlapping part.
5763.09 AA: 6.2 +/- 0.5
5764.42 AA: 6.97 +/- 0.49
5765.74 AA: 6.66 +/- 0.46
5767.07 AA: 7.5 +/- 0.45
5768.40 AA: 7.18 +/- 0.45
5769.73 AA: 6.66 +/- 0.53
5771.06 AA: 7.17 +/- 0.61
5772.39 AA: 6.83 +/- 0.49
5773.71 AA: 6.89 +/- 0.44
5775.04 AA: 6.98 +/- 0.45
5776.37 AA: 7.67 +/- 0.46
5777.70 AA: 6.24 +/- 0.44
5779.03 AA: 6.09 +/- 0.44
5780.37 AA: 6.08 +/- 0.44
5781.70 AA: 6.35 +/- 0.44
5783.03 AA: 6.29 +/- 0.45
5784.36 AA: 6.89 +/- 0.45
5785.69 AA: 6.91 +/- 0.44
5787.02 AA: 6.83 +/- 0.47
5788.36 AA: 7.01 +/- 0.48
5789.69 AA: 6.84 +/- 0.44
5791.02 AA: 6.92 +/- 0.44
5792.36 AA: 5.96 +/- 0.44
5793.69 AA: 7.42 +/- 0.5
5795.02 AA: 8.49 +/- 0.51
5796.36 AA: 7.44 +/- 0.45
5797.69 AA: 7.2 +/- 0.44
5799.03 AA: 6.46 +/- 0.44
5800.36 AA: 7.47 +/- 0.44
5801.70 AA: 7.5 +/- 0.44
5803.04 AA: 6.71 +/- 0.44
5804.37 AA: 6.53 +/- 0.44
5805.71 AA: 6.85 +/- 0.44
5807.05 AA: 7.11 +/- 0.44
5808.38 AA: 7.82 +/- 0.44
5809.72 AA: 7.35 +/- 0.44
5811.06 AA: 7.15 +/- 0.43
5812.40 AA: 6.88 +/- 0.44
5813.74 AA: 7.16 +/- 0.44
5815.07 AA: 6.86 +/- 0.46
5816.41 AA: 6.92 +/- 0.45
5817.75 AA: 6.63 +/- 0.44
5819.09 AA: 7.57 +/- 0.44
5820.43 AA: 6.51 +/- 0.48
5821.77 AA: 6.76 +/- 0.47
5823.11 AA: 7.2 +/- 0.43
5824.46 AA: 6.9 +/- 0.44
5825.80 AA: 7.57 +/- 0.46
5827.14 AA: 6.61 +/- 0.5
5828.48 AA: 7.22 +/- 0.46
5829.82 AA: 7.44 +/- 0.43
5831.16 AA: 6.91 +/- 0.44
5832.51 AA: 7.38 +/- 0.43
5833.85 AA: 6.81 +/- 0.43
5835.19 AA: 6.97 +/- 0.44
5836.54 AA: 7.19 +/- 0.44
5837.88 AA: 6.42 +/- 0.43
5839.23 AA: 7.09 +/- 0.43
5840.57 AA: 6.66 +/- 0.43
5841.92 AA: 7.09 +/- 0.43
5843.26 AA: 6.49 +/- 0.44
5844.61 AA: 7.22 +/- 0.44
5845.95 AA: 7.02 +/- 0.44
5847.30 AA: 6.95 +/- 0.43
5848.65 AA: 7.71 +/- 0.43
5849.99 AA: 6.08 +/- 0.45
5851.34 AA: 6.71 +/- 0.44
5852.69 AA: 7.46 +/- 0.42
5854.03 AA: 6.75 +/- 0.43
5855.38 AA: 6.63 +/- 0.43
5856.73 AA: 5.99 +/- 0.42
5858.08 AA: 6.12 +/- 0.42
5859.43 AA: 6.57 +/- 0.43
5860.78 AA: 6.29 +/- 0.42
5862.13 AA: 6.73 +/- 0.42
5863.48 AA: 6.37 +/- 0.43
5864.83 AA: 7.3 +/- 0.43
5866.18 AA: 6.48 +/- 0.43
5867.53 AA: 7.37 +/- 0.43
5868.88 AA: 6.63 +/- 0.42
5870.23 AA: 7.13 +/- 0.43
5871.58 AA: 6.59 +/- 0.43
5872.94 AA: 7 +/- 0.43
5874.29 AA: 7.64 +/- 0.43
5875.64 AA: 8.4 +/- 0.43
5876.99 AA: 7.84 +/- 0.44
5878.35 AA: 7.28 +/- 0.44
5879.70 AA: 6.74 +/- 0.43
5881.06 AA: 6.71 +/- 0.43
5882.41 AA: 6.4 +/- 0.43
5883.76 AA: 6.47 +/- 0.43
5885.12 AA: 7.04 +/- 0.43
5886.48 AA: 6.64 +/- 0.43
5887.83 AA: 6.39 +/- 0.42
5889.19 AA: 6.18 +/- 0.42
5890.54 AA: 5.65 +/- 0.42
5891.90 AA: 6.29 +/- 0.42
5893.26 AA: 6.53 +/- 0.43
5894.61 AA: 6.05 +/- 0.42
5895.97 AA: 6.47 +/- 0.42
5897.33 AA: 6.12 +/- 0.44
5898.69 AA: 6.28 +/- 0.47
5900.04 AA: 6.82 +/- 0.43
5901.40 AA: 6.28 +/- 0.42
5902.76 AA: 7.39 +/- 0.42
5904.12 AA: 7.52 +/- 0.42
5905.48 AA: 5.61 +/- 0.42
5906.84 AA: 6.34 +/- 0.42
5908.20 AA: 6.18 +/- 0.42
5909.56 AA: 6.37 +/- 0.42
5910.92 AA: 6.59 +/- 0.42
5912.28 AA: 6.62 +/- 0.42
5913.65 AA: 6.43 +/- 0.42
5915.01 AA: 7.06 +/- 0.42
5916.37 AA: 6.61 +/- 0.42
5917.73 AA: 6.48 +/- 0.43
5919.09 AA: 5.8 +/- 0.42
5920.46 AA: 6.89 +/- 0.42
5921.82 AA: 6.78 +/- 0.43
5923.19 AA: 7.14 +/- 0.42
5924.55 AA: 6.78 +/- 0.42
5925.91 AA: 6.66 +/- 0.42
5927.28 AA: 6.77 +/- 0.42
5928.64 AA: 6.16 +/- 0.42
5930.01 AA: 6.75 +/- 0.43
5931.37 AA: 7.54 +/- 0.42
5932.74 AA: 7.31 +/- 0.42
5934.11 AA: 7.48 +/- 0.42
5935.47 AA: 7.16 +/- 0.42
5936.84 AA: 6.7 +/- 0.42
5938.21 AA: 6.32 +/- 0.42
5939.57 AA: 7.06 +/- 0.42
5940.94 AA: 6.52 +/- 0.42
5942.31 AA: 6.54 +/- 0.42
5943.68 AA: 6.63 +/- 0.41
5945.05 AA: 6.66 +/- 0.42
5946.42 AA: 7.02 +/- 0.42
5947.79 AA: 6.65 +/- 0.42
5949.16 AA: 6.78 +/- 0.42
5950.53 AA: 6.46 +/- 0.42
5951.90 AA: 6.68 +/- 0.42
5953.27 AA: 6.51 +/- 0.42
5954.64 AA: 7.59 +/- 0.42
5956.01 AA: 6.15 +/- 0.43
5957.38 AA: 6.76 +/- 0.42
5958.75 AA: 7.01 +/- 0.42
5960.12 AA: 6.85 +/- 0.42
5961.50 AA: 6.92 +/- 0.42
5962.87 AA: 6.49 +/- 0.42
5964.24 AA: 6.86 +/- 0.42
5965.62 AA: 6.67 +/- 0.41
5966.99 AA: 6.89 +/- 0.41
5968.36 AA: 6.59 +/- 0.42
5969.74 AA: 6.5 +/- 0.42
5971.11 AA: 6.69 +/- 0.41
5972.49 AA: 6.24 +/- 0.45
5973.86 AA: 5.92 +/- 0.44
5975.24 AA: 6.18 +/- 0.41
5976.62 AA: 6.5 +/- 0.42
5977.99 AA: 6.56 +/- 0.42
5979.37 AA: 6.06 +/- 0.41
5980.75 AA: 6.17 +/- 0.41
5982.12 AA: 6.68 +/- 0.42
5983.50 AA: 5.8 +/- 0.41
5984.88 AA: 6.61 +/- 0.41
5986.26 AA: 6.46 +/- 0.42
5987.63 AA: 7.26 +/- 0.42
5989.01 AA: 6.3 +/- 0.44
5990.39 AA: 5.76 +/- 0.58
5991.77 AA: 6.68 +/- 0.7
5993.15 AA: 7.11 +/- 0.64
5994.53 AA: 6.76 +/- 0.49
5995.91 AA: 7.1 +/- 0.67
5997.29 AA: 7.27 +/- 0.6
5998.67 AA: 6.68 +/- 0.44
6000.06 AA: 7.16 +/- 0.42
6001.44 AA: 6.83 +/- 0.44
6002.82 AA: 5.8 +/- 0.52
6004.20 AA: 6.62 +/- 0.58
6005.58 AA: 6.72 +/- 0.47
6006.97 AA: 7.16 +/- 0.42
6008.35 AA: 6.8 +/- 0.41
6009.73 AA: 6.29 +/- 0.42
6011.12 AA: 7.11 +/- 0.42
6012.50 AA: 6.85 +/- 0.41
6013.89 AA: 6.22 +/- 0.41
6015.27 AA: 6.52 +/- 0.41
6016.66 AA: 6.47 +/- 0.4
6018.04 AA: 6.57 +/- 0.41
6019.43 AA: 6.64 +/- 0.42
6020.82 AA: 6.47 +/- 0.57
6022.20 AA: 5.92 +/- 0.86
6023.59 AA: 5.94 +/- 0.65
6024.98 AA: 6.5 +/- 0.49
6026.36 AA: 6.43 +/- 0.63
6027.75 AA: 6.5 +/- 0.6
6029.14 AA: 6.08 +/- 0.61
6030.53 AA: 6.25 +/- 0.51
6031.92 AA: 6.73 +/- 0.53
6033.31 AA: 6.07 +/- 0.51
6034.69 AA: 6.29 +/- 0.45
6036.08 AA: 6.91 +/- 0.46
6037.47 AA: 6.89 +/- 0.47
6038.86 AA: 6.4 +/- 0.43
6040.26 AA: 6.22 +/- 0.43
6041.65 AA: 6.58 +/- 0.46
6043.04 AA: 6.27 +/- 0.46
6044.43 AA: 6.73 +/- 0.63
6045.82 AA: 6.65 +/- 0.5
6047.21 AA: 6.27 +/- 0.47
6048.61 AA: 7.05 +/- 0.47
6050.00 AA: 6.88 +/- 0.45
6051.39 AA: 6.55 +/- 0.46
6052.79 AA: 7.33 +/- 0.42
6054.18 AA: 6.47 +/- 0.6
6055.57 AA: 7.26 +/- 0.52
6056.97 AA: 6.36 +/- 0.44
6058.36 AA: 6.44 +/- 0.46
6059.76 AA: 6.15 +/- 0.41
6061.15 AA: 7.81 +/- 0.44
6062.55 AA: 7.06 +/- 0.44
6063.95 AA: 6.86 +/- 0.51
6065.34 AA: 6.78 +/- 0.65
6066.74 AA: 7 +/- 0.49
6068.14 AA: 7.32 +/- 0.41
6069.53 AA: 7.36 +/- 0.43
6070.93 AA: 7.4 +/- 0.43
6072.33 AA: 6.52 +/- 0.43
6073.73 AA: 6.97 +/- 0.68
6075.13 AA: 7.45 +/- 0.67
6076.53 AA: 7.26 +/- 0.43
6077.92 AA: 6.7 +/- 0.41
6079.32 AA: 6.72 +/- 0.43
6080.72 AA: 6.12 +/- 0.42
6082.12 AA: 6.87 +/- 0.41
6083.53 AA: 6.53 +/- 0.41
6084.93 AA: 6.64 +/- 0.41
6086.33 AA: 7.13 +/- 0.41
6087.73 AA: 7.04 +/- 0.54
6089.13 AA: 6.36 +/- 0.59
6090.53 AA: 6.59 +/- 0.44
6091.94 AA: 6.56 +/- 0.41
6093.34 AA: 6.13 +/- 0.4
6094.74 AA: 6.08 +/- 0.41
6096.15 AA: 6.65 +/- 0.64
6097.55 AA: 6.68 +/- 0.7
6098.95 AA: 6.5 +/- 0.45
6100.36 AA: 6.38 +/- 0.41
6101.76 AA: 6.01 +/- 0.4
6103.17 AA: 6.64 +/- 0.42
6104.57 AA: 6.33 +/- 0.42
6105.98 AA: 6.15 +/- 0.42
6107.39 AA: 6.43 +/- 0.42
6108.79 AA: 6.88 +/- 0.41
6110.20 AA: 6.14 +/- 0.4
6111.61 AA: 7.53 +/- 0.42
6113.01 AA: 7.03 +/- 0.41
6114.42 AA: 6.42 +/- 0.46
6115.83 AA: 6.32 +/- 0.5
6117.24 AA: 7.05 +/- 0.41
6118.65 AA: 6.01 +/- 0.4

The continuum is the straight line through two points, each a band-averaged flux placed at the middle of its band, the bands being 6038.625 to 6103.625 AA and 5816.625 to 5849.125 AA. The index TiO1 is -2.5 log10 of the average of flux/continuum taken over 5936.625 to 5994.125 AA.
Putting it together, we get 0.04 mag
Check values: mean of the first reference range 7.01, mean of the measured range 6.59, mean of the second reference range 6.72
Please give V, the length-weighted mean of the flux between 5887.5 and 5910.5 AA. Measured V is 6.38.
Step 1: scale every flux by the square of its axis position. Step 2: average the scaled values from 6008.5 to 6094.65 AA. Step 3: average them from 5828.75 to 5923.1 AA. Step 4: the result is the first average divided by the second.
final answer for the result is 1.0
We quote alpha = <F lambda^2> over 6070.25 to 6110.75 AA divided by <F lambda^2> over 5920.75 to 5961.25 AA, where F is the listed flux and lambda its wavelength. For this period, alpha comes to 1.02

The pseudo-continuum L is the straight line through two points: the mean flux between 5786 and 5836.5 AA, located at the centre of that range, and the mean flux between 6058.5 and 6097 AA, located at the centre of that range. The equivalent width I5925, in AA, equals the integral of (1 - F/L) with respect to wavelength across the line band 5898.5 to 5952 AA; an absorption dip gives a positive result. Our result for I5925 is 2.0 AA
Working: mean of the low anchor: 7.06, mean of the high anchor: 6.81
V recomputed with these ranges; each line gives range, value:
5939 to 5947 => 6.72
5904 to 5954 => 6.68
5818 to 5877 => 6.94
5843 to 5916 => 6.7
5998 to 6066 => 6.6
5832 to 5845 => 6.92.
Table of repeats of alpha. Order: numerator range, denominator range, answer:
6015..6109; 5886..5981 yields 1.05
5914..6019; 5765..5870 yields 1.02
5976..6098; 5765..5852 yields 1.03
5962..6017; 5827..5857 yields 1.00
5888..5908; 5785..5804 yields 0.94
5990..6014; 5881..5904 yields 1.08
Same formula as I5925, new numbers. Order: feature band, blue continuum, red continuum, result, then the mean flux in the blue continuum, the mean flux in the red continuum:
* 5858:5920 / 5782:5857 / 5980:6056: 1.7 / 6.98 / 6.58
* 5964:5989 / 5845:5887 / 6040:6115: 1.2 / 6.88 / 6.71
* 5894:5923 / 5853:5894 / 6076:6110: 0.8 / 6.74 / 6.55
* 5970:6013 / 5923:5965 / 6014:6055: 0.4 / 6.8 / 6.5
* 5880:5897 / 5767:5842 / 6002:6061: 1.0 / 6.97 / 6.55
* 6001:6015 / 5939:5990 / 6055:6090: 0.2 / 6.59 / 6.88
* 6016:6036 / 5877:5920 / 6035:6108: 0.9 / 6.52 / 6.7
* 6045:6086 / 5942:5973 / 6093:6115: -1.9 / 6.71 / 6.51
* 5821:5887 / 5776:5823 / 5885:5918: -2.3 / 6.94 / 6.47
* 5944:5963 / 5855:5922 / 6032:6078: -0.2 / 6.64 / 6.8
